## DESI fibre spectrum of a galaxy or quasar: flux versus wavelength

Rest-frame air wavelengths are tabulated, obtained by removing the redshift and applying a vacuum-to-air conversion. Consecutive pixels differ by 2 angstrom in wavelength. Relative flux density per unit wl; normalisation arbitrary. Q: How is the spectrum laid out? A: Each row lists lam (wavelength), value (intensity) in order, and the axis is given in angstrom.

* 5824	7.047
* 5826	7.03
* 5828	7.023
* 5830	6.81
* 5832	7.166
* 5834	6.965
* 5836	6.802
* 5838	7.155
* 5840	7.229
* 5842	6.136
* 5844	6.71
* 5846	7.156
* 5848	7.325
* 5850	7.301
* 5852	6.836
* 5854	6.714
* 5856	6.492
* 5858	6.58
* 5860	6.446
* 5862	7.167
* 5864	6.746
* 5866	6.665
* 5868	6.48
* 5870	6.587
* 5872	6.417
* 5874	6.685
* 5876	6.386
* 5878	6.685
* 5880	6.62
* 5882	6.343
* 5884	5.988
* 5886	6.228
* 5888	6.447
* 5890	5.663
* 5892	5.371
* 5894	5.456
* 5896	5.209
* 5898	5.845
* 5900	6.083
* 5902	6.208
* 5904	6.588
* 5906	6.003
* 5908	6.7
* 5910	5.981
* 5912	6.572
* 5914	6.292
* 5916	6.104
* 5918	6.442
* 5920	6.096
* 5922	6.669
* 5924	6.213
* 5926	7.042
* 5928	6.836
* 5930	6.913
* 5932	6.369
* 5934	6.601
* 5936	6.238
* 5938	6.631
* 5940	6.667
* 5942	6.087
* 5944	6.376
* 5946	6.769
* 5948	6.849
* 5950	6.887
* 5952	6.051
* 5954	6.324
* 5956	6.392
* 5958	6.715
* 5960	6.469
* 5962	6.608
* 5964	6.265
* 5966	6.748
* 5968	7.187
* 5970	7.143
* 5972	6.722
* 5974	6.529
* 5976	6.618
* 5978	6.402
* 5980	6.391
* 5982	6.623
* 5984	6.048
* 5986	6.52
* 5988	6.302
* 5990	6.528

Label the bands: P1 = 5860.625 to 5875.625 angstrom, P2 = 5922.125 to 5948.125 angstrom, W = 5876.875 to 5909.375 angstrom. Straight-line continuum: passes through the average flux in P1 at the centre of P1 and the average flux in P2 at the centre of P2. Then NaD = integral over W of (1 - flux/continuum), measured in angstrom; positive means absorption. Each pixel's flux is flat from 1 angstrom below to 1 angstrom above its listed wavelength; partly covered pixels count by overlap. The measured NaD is 2.6 angstrom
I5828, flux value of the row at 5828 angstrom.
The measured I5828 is 7.023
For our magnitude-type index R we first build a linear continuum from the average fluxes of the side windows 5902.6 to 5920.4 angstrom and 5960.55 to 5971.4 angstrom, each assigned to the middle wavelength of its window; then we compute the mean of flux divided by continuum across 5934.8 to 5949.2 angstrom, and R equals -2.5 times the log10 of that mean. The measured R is 0.01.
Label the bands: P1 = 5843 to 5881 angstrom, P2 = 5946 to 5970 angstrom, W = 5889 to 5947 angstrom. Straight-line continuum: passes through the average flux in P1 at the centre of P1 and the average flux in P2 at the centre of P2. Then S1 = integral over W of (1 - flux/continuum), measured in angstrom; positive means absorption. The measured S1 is 3.4 angstrom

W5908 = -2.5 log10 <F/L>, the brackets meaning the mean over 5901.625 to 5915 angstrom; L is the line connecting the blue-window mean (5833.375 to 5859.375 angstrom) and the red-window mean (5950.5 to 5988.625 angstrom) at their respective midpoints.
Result 0.06 mag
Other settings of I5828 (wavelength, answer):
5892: 5.371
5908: 6.7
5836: 6.802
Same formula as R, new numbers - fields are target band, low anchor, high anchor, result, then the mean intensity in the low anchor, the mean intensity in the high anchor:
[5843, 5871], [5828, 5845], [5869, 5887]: -0.02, 6.88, 6.44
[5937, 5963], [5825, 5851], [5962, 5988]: 0.02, 6.99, 6.59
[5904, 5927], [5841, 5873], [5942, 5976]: 0.05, 6.73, 6.61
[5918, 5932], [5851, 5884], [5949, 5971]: 0.00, 6.6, 6.62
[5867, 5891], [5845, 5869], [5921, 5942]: 0.06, 6.83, 6.59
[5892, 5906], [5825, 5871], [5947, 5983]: 0.15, 6.85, 6.61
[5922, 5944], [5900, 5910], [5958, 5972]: -0.01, 6.31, 6.73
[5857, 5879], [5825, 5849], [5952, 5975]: 0.04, 6.96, 6.62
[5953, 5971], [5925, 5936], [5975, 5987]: -0.02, 6.71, 6.43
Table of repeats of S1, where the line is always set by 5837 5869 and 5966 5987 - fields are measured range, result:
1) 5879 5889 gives 0.66 angstrom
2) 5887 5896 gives 1.44 angstrom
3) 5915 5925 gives 0.61 angstrom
